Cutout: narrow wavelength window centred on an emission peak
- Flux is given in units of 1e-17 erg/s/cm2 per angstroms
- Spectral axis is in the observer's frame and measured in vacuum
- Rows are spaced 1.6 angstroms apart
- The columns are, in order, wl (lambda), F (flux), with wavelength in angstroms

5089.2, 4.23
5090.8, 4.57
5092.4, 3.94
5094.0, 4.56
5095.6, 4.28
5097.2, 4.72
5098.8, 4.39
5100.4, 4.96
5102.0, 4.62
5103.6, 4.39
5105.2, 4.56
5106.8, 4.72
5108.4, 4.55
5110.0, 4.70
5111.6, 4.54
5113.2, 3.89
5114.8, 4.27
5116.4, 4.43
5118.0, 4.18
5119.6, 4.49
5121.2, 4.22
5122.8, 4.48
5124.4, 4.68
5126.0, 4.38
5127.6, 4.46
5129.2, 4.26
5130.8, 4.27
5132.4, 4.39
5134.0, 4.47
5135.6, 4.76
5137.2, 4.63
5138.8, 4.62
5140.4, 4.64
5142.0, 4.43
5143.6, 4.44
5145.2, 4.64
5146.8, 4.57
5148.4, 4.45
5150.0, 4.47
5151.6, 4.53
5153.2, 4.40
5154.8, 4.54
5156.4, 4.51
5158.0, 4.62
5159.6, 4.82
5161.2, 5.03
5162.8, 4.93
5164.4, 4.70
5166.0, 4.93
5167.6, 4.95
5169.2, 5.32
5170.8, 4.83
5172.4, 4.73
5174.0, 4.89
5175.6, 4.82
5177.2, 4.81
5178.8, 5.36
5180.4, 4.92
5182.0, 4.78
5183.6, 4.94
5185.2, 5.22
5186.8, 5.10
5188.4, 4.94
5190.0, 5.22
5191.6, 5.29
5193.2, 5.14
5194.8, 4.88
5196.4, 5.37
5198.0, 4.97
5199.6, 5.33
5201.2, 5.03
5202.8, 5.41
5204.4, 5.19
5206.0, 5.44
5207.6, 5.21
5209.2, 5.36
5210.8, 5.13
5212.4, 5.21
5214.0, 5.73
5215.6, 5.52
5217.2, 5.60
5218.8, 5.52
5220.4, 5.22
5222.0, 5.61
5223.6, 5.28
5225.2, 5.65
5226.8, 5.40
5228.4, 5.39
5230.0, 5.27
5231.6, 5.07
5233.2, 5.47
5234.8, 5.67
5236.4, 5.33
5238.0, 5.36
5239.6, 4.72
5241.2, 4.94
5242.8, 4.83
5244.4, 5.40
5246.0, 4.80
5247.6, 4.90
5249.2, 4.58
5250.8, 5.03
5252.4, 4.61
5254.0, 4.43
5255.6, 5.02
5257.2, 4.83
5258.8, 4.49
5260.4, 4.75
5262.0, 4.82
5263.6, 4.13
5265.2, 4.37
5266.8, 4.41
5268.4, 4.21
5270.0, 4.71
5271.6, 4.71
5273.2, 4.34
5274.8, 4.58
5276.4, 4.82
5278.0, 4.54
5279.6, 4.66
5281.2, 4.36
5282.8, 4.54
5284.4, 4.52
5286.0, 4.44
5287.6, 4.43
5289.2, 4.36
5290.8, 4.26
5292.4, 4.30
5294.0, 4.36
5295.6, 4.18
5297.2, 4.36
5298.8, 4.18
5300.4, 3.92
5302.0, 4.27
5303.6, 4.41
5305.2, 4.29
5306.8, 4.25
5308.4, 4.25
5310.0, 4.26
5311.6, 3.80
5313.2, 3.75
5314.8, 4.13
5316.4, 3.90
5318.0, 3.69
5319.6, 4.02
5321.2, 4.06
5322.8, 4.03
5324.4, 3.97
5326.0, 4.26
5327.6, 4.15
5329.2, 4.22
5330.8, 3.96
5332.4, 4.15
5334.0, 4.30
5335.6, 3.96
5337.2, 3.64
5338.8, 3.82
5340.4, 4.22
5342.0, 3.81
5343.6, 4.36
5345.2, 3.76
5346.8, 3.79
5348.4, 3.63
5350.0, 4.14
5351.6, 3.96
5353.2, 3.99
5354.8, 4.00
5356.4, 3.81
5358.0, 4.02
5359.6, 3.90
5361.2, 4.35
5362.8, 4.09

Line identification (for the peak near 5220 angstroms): C III] 1909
